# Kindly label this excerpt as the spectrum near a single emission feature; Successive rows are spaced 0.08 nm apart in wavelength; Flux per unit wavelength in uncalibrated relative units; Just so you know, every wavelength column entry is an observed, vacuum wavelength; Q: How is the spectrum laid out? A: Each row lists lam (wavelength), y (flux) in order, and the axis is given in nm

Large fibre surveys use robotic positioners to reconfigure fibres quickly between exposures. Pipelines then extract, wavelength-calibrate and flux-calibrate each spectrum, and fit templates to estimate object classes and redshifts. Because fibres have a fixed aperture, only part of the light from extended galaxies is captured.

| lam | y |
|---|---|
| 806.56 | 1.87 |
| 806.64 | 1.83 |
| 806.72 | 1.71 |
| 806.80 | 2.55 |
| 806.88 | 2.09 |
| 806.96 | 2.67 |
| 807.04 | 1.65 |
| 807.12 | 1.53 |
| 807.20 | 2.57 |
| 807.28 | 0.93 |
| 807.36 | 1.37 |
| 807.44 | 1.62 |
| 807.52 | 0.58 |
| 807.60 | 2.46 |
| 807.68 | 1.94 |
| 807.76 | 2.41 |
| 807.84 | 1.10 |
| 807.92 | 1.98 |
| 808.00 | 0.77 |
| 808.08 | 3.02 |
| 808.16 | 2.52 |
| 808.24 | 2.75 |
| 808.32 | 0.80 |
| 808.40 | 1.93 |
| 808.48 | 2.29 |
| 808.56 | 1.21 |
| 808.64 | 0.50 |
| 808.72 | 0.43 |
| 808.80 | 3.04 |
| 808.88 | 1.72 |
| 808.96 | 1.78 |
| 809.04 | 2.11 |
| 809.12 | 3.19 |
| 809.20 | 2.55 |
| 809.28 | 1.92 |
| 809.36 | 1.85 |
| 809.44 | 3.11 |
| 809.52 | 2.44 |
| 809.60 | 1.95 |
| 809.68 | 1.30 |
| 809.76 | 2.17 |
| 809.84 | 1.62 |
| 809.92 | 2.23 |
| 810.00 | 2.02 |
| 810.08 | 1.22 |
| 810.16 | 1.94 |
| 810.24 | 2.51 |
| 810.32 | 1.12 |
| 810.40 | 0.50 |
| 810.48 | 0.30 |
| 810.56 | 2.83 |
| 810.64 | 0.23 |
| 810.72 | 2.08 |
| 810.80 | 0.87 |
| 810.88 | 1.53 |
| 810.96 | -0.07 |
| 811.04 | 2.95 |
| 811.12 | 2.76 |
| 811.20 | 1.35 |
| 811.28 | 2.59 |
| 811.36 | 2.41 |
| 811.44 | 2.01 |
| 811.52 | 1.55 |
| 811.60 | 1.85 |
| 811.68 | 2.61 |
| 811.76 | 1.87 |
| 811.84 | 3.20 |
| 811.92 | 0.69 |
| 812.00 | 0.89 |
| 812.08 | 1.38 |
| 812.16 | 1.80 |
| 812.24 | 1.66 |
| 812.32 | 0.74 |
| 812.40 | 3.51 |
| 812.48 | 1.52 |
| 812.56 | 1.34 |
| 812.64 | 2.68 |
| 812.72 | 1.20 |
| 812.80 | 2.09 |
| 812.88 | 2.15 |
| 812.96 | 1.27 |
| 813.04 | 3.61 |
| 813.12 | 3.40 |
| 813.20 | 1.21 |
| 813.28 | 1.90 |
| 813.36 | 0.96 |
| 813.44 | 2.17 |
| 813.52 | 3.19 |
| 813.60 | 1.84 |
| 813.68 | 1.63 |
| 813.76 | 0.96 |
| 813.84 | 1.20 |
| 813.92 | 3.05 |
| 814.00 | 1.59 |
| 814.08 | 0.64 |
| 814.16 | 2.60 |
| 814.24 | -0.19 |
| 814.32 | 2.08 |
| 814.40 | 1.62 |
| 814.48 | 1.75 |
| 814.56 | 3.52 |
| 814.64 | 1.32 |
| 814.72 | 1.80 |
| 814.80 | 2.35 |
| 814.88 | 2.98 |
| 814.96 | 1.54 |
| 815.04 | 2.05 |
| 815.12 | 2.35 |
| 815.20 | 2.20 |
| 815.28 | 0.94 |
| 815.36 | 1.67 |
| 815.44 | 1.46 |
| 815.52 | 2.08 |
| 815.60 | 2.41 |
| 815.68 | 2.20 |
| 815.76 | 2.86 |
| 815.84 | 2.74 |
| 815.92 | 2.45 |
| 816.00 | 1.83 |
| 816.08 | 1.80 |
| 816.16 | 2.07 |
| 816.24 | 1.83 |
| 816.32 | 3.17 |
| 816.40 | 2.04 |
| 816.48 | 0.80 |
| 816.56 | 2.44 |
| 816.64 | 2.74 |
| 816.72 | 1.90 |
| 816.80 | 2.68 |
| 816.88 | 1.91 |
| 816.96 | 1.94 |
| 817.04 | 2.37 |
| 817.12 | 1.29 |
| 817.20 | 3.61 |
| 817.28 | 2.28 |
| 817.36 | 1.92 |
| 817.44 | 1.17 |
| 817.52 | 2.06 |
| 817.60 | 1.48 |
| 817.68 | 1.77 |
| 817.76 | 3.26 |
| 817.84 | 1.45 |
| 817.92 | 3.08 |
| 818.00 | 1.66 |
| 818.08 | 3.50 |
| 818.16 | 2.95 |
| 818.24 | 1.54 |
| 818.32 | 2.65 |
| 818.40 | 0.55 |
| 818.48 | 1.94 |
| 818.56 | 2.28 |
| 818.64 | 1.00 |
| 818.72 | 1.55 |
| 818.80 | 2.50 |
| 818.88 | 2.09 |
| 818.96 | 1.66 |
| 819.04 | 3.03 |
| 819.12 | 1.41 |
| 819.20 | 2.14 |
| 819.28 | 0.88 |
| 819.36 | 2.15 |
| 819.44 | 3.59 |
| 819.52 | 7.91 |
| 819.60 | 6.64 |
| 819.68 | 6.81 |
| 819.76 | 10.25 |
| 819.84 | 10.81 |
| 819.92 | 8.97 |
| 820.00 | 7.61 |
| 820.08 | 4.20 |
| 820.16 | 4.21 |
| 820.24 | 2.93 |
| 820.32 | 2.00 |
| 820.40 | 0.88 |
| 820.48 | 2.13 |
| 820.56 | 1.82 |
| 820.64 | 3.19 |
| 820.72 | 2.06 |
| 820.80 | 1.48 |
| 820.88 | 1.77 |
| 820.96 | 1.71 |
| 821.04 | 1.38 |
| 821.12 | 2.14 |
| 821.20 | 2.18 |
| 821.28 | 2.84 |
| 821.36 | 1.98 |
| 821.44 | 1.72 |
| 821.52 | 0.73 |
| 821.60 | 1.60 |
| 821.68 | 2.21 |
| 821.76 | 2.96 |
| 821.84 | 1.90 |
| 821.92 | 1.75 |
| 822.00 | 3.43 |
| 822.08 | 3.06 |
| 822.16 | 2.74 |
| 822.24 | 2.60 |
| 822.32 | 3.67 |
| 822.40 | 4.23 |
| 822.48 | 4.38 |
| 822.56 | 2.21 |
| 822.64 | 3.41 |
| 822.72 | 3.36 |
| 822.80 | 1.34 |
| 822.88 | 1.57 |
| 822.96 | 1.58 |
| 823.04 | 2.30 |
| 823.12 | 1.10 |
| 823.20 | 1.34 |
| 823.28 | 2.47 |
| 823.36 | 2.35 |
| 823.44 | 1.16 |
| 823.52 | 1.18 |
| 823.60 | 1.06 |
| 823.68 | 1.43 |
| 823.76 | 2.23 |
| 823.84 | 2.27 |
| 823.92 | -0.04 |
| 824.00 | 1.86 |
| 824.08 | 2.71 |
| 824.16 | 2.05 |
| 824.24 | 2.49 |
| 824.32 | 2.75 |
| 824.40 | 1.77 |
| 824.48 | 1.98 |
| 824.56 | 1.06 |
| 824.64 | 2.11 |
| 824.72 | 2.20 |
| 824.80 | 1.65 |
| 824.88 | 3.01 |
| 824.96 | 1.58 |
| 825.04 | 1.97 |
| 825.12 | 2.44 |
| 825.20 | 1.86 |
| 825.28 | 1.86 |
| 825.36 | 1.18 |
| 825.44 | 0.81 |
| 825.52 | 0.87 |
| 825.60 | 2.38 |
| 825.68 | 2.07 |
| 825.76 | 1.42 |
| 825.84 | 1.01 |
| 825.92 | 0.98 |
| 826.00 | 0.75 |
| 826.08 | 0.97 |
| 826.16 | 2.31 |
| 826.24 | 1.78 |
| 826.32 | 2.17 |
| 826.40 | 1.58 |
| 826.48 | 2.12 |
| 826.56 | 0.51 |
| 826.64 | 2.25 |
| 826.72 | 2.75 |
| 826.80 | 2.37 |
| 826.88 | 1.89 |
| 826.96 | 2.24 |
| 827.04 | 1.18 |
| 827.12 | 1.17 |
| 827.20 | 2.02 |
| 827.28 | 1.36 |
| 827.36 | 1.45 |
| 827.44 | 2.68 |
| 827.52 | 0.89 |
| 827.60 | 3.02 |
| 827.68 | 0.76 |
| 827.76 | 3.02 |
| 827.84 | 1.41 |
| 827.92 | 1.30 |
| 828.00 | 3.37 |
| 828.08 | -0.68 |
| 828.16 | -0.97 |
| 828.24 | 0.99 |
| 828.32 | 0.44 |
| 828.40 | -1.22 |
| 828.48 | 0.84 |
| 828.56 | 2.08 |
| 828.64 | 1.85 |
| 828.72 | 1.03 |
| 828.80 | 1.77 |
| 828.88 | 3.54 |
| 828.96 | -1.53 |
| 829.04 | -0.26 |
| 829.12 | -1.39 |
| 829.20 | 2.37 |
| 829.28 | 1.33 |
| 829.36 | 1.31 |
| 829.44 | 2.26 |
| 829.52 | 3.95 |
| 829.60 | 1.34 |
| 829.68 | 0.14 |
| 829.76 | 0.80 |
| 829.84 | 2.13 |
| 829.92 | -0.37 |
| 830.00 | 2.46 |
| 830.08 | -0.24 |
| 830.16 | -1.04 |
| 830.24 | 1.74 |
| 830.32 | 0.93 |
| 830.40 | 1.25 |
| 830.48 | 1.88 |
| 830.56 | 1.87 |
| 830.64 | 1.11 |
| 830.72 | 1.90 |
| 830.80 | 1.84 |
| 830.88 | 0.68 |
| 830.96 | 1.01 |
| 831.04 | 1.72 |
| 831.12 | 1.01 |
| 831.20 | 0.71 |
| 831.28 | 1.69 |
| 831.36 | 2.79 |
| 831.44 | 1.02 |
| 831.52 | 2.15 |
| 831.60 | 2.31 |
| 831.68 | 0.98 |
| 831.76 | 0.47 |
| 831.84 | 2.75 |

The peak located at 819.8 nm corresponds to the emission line Halpha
